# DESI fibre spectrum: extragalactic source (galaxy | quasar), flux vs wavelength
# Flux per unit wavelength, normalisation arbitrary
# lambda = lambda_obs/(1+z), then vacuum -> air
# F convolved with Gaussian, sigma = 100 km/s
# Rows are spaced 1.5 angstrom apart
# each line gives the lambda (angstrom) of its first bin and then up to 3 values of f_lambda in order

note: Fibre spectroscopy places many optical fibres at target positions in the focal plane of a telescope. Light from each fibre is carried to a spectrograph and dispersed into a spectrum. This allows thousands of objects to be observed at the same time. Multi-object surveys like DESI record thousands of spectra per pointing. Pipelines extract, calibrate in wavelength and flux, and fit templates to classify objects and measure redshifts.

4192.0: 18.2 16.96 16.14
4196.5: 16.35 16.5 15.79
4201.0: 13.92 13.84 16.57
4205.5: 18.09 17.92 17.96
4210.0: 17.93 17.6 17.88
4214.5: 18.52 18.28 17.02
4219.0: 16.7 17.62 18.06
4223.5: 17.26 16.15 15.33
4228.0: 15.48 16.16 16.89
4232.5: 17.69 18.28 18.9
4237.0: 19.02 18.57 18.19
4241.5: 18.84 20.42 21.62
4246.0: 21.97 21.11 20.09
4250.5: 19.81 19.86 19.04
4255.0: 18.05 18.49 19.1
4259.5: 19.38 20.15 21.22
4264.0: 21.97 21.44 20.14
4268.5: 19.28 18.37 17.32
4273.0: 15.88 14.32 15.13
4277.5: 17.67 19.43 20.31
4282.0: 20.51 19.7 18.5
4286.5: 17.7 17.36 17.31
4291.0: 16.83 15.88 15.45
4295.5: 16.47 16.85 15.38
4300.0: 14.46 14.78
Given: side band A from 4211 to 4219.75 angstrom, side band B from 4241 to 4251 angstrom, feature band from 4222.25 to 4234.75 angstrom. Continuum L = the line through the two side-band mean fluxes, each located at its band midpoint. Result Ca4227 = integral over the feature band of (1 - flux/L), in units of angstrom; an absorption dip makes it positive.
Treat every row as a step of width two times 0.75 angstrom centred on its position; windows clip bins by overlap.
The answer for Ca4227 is 1.5 angstrom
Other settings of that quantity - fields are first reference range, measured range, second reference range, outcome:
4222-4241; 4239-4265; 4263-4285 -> -2.8 angstrom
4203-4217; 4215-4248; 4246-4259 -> 1.0 angstrom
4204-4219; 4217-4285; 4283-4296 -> -4.4 angstrom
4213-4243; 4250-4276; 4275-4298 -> -1.9 angstrom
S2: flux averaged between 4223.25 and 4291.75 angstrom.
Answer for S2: 18.6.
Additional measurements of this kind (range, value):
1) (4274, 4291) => 18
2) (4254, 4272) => 19.6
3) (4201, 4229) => 17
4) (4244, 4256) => 20.1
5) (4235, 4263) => 19.7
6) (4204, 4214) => 17.8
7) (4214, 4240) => 17.4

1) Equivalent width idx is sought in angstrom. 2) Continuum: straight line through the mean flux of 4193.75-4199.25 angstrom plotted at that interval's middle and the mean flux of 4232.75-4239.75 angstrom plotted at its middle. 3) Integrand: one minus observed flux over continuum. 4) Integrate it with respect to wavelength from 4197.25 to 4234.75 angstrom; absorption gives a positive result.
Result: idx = 1.1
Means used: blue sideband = 16.3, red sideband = 18.6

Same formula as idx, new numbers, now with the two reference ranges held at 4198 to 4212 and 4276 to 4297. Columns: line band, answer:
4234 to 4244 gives -1.1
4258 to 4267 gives -1.6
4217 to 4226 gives -0.1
